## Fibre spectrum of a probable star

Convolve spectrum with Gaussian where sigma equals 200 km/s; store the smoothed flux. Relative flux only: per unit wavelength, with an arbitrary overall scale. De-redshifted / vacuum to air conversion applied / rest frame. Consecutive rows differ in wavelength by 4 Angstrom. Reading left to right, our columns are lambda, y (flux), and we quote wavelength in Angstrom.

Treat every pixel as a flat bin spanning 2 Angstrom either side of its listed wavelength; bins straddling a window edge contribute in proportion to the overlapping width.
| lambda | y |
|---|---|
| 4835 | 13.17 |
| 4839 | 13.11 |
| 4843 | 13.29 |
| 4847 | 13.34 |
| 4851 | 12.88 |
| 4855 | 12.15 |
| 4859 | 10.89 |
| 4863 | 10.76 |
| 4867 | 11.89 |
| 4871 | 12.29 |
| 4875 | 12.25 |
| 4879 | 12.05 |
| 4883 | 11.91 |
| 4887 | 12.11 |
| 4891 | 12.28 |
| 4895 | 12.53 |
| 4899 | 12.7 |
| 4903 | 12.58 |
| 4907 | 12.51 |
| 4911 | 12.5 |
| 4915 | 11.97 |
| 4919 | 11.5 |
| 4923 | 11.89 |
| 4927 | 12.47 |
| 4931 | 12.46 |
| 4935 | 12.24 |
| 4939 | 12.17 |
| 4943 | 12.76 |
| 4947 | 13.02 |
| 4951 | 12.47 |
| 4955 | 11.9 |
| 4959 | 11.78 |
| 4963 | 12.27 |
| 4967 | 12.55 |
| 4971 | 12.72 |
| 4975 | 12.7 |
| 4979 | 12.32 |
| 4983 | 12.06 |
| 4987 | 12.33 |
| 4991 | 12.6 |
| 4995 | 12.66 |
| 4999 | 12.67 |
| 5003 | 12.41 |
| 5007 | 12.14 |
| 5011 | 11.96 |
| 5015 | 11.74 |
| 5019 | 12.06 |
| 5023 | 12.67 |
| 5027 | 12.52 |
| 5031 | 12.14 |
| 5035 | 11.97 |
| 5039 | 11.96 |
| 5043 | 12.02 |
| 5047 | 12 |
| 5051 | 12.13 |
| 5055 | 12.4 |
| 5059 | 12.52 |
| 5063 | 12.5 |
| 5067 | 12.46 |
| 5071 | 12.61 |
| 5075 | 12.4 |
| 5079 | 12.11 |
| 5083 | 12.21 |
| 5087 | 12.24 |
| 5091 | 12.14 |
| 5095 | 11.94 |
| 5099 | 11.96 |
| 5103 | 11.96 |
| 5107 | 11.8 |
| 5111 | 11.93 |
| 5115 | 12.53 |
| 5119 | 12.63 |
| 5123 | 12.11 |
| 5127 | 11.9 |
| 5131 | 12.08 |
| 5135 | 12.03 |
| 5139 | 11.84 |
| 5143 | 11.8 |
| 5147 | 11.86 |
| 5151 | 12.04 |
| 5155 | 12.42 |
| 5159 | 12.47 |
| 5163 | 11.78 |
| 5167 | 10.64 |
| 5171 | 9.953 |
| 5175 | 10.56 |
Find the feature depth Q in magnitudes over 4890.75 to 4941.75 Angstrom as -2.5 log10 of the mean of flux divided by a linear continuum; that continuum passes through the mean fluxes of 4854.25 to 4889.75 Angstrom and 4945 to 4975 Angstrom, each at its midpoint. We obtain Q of -0.02 mag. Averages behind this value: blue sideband 11.8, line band 12.3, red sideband 12.4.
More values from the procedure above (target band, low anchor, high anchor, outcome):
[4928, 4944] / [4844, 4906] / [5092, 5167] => -0.02 mag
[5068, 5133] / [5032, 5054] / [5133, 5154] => -0.02 mag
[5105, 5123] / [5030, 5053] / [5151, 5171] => -0.04 mag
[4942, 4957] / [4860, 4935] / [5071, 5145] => -0.03 mag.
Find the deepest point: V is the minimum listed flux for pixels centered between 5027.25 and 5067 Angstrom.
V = 11.96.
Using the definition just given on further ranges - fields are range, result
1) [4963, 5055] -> 11.74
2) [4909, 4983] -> 11.5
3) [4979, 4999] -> 12.06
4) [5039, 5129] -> 11.8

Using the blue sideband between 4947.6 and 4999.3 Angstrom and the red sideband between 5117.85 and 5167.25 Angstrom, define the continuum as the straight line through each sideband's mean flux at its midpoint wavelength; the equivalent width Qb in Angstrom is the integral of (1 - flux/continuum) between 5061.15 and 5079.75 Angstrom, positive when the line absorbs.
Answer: -0.4 Angstrom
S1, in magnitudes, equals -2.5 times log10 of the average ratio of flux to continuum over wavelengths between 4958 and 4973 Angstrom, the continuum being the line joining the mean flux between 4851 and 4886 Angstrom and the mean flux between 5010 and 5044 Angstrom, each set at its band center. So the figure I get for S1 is -0.03 mag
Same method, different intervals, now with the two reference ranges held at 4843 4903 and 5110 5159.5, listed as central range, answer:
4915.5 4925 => 0.04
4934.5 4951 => -0.03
